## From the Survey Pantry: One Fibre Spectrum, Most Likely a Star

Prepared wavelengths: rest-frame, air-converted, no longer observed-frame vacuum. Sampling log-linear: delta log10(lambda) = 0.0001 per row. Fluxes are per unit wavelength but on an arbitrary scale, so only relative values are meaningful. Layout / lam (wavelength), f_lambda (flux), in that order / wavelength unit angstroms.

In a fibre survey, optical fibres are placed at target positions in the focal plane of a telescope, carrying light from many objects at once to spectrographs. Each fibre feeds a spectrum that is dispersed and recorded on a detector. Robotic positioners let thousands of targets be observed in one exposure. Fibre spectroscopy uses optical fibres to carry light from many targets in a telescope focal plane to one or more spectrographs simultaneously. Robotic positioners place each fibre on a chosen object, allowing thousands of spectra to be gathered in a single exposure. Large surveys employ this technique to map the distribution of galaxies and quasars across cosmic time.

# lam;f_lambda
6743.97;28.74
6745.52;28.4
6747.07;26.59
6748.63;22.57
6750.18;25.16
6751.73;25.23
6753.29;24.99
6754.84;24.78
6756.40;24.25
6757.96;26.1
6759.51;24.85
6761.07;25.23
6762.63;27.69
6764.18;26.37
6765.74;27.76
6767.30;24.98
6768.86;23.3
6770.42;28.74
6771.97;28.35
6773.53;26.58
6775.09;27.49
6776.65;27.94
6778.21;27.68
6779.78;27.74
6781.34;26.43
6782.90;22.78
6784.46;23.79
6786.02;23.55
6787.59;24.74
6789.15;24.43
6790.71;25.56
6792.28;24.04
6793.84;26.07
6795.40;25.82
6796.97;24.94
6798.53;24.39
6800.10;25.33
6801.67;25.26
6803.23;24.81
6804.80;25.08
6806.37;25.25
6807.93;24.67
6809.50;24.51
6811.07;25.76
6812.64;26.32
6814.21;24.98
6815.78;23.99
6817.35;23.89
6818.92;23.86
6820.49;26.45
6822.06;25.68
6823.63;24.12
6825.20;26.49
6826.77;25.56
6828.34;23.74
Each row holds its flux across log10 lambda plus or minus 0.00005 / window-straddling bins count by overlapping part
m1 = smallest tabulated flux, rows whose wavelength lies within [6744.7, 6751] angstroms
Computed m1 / 22.57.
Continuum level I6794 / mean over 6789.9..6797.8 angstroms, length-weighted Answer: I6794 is 25.3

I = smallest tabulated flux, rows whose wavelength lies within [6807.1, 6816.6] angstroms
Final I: 23.99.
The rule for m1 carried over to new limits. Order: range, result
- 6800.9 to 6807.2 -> 24.81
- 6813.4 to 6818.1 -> 23.89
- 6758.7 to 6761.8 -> 24.85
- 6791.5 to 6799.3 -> 24.04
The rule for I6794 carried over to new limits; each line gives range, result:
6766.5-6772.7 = 26.3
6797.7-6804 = 25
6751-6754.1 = 25.1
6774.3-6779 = 27.7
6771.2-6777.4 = 27.6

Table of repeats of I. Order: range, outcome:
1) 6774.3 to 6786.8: 22.78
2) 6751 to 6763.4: 24.25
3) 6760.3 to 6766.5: 25.23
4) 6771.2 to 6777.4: 26.58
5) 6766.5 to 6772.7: 23.3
